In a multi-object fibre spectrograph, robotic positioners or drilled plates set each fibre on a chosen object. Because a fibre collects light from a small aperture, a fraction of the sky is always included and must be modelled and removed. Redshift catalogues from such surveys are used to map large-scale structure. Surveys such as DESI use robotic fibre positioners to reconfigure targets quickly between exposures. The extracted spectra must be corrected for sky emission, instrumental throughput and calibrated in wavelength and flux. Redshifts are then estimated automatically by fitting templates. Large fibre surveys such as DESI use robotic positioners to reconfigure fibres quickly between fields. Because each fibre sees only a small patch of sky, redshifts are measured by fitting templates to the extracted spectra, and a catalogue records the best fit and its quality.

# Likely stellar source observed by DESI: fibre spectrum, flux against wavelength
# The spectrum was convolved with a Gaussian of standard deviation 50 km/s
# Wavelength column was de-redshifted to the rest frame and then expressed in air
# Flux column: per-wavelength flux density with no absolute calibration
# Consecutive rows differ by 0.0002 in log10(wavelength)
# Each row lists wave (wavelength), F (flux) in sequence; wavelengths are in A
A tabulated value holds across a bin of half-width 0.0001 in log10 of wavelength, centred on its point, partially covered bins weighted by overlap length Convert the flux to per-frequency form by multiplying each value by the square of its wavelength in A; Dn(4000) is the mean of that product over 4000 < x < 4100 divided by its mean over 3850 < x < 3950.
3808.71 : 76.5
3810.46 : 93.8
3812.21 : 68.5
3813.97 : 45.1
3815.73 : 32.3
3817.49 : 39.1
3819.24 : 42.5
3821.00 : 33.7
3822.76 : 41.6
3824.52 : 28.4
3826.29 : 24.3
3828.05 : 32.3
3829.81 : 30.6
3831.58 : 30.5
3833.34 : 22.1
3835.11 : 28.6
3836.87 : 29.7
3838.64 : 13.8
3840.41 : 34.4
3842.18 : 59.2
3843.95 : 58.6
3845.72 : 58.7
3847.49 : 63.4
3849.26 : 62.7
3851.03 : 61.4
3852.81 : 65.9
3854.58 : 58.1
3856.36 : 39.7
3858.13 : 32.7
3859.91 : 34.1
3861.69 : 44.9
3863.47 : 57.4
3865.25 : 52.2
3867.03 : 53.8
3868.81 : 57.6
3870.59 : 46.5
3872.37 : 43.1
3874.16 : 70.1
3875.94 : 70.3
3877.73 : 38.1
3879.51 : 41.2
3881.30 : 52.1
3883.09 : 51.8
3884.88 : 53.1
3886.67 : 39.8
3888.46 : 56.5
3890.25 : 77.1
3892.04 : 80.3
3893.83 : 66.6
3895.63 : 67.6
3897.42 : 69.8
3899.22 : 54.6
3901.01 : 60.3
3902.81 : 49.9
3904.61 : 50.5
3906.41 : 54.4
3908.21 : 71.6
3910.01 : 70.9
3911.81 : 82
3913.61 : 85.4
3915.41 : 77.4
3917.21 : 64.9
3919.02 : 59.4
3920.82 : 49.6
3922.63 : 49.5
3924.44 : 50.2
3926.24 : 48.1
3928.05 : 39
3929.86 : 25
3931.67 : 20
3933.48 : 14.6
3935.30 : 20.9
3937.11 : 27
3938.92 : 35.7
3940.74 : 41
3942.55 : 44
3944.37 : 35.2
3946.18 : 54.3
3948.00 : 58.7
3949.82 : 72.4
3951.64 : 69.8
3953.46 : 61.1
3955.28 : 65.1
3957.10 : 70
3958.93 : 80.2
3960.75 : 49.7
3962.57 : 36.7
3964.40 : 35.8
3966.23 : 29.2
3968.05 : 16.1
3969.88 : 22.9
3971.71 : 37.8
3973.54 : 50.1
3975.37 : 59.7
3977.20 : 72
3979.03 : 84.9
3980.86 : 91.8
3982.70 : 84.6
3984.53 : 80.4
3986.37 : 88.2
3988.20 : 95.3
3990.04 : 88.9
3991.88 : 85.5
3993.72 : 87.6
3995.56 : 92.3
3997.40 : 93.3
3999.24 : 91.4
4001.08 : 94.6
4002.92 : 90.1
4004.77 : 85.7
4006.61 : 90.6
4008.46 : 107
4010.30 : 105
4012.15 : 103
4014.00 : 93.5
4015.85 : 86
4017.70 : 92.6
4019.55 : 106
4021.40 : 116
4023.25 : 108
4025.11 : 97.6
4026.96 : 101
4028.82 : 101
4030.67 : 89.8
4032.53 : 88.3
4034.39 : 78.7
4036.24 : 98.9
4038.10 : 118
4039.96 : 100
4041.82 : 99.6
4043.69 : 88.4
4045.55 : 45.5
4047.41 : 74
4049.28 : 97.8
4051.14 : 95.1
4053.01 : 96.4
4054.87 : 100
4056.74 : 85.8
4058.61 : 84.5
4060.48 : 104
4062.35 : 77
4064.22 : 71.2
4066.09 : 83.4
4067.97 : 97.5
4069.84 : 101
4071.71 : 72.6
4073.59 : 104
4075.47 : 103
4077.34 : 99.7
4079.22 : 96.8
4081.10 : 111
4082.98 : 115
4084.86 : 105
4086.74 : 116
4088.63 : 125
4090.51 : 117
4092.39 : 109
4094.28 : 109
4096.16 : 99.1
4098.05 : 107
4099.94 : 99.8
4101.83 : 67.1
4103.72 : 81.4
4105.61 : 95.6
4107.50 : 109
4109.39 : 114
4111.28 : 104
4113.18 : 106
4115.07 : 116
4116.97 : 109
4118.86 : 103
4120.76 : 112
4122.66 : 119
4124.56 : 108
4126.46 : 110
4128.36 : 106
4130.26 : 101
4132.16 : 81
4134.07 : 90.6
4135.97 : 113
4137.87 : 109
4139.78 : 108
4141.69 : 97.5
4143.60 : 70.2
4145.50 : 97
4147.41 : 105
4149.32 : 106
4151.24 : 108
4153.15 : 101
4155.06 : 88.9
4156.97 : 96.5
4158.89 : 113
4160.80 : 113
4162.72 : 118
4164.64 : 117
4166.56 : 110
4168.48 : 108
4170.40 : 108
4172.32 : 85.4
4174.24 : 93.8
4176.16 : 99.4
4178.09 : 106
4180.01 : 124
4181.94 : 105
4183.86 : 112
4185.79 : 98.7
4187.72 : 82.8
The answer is 2.0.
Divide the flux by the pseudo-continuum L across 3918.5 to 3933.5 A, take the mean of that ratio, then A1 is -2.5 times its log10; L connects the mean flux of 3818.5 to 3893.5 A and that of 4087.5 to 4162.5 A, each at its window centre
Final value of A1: 0.45 mag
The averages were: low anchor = 47.2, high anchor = 103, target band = 40.4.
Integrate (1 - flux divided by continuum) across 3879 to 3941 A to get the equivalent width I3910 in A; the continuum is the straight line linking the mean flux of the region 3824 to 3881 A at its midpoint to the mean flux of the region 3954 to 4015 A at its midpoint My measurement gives 4.3 A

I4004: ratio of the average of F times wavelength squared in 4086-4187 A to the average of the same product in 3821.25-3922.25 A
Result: 2.3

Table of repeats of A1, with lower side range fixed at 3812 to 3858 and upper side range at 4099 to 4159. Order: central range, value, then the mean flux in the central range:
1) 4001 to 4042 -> -0.23 mag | 97.9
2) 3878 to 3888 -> 0.09 mag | 47.4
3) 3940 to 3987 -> 0.19 mag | 57.3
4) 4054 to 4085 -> -0.06 mag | 94.5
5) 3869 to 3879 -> -0.08 mag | 53.4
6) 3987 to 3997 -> -0.22 mag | 90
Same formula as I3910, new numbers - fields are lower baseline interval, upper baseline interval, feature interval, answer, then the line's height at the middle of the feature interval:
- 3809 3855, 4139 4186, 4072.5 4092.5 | -4.36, 89.4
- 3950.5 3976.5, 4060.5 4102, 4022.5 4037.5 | -3.45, 78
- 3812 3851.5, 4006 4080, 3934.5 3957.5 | 6.48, 69.3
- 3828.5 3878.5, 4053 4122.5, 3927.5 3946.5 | 9.94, 66.1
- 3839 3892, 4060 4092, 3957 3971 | 6.32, 75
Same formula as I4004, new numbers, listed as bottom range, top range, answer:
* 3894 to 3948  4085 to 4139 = 2.26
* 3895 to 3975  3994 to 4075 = 1.94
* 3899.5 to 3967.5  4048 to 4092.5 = 2.05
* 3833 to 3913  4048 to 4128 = 2.08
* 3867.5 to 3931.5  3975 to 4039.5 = 1.72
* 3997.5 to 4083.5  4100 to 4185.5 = 1.15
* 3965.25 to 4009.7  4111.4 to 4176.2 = 1.47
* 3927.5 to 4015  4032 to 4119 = 1.59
